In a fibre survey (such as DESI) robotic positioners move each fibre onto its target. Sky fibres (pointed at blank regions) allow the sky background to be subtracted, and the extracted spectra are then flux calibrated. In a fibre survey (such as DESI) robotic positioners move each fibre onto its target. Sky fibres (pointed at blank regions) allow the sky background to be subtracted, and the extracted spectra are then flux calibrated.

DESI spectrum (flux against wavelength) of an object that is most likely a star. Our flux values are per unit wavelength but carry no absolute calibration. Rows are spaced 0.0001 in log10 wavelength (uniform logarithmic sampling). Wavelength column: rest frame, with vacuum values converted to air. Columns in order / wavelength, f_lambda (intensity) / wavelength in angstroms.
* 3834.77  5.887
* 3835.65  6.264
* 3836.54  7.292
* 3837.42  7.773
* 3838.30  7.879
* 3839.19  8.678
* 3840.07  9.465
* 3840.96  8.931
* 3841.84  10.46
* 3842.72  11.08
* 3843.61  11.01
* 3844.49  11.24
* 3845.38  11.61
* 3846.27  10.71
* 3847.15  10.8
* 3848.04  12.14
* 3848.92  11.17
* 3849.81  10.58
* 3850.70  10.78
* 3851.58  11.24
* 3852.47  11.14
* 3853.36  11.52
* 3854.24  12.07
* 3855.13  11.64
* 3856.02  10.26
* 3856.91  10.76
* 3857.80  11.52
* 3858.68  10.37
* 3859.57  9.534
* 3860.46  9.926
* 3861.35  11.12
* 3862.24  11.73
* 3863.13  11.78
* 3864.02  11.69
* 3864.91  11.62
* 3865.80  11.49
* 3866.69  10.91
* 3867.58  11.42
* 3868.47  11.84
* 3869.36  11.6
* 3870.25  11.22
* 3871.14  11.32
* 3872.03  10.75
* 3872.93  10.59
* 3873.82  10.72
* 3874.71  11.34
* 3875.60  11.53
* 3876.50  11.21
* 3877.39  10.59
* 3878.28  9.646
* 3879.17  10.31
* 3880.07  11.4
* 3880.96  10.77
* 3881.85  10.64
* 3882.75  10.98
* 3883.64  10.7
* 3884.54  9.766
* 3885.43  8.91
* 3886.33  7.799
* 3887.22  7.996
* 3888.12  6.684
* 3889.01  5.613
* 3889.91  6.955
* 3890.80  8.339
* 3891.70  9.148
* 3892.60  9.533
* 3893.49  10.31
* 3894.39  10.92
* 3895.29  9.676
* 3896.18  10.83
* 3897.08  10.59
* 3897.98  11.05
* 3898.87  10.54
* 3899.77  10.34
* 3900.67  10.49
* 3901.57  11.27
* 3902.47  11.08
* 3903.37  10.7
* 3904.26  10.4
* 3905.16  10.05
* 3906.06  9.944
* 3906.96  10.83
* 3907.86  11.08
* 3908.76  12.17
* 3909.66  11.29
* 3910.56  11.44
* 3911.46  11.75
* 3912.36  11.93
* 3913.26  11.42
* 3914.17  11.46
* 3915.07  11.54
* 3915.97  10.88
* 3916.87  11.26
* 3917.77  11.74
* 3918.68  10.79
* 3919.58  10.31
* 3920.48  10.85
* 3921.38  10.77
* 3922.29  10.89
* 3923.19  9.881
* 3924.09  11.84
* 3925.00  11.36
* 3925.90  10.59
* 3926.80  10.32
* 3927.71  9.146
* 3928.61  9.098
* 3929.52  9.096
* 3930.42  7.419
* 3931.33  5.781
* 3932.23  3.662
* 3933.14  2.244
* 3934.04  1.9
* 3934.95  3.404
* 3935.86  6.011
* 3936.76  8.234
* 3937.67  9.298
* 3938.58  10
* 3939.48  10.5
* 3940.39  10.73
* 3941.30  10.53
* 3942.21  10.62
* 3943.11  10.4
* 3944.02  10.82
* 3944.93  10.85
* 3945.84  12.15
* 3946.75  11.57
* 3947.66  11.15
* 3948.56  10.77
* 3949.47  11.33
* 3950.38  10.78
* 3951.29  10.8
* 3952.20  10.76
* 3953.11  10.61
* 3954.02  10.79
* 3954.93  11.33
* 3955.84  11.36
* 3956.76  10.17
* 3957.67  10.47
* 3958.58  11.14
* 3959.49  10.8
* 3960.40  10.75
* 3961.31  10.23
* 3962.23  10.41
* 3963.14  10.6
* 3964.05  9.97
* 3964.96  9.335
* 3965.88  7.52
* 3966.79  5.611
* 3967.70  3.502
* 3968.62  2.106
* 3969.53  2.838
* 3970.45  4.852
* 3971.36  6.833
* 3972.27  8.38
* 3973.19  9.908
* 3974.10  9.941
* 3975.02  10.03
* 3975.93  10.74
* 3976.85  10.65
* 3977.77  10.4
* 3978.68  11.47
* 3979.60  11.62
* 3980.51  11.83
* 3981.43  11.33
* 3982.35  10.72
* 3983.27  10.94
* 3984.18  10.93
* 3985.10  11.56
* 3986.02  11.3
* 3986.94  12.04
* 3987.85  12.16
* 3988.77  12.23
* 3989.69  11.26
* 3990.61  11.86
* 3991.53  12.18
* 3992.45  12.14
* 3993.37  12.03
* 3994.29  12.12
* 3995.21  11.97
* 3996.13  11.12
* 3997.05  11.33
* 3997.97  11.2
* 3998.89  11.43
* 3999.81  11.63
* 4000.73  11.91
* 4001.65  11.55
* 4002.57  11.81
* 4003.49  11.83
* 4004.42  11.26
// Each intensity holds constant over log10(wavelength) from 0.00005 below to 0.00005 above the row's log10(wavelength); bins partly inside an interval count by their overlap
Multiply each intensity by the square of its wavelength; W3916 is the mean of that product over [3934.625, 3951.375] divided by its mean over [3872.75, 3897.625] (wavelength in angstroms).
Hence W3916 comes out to 1.1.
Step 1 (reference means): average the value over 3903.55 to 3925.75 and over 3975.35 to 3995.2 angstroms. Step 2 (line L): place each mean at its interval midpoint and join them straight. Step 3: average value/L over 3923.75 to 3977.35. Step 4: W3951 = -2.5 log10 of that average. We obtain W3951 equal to 0.240 mag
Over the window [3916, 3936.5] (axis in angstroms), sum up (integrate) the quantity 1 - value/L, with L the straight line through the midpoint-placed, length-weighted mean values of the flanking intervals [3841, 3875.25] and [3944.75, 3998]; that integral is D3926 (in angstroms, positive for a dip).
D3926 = 3.9 angstroms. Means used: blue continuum 11.1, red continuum 10.3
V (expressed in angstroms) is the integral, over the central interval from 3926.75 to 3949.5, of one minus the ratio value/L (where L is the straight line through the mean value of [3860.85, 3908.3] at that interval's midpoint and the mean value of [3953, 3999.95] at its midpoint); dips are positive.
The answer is 3.54 angstroms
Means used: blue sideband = 10.4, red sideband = 10.2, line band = 8.66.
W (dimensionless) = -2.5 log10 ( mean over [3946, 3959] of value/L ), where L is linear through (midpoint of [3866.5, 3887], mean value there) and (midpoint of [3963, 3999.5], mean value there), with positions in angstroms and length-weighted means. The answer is -0.08 mag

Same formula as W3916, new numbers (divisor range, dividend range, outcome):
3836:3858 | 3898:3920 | 1.09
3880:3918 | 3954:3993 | 1.00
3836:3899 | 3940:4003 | 1.06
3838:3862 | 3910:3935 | 0.92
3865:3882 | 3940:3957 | 1.03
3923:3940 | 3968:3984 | 1.18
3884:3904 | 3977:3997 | 1.28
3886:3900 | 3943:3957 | 1.24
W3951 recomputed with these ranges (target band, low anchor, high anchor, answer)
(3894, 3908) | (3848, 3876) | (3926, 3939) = -0.202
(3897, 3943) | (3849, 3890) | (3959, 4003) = 0.063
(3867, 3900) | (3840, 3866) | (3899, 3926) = 0.093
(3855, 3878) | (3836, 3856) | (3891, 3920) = -0.054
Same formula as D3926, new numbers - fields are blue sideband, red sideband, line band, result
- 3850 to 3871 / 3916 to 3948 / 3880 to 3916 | -0.1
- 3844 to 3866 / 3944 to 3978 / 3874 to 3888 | 0.7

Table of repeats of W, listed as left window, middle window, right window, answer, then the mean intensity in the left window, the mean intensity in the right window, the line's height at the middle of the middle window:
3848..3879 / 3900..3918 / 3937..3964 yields -0.02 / 11.1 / 10.7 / 10.9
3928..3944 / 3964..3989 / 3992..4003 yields 0.13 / 7.69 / 11.7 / 10.3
